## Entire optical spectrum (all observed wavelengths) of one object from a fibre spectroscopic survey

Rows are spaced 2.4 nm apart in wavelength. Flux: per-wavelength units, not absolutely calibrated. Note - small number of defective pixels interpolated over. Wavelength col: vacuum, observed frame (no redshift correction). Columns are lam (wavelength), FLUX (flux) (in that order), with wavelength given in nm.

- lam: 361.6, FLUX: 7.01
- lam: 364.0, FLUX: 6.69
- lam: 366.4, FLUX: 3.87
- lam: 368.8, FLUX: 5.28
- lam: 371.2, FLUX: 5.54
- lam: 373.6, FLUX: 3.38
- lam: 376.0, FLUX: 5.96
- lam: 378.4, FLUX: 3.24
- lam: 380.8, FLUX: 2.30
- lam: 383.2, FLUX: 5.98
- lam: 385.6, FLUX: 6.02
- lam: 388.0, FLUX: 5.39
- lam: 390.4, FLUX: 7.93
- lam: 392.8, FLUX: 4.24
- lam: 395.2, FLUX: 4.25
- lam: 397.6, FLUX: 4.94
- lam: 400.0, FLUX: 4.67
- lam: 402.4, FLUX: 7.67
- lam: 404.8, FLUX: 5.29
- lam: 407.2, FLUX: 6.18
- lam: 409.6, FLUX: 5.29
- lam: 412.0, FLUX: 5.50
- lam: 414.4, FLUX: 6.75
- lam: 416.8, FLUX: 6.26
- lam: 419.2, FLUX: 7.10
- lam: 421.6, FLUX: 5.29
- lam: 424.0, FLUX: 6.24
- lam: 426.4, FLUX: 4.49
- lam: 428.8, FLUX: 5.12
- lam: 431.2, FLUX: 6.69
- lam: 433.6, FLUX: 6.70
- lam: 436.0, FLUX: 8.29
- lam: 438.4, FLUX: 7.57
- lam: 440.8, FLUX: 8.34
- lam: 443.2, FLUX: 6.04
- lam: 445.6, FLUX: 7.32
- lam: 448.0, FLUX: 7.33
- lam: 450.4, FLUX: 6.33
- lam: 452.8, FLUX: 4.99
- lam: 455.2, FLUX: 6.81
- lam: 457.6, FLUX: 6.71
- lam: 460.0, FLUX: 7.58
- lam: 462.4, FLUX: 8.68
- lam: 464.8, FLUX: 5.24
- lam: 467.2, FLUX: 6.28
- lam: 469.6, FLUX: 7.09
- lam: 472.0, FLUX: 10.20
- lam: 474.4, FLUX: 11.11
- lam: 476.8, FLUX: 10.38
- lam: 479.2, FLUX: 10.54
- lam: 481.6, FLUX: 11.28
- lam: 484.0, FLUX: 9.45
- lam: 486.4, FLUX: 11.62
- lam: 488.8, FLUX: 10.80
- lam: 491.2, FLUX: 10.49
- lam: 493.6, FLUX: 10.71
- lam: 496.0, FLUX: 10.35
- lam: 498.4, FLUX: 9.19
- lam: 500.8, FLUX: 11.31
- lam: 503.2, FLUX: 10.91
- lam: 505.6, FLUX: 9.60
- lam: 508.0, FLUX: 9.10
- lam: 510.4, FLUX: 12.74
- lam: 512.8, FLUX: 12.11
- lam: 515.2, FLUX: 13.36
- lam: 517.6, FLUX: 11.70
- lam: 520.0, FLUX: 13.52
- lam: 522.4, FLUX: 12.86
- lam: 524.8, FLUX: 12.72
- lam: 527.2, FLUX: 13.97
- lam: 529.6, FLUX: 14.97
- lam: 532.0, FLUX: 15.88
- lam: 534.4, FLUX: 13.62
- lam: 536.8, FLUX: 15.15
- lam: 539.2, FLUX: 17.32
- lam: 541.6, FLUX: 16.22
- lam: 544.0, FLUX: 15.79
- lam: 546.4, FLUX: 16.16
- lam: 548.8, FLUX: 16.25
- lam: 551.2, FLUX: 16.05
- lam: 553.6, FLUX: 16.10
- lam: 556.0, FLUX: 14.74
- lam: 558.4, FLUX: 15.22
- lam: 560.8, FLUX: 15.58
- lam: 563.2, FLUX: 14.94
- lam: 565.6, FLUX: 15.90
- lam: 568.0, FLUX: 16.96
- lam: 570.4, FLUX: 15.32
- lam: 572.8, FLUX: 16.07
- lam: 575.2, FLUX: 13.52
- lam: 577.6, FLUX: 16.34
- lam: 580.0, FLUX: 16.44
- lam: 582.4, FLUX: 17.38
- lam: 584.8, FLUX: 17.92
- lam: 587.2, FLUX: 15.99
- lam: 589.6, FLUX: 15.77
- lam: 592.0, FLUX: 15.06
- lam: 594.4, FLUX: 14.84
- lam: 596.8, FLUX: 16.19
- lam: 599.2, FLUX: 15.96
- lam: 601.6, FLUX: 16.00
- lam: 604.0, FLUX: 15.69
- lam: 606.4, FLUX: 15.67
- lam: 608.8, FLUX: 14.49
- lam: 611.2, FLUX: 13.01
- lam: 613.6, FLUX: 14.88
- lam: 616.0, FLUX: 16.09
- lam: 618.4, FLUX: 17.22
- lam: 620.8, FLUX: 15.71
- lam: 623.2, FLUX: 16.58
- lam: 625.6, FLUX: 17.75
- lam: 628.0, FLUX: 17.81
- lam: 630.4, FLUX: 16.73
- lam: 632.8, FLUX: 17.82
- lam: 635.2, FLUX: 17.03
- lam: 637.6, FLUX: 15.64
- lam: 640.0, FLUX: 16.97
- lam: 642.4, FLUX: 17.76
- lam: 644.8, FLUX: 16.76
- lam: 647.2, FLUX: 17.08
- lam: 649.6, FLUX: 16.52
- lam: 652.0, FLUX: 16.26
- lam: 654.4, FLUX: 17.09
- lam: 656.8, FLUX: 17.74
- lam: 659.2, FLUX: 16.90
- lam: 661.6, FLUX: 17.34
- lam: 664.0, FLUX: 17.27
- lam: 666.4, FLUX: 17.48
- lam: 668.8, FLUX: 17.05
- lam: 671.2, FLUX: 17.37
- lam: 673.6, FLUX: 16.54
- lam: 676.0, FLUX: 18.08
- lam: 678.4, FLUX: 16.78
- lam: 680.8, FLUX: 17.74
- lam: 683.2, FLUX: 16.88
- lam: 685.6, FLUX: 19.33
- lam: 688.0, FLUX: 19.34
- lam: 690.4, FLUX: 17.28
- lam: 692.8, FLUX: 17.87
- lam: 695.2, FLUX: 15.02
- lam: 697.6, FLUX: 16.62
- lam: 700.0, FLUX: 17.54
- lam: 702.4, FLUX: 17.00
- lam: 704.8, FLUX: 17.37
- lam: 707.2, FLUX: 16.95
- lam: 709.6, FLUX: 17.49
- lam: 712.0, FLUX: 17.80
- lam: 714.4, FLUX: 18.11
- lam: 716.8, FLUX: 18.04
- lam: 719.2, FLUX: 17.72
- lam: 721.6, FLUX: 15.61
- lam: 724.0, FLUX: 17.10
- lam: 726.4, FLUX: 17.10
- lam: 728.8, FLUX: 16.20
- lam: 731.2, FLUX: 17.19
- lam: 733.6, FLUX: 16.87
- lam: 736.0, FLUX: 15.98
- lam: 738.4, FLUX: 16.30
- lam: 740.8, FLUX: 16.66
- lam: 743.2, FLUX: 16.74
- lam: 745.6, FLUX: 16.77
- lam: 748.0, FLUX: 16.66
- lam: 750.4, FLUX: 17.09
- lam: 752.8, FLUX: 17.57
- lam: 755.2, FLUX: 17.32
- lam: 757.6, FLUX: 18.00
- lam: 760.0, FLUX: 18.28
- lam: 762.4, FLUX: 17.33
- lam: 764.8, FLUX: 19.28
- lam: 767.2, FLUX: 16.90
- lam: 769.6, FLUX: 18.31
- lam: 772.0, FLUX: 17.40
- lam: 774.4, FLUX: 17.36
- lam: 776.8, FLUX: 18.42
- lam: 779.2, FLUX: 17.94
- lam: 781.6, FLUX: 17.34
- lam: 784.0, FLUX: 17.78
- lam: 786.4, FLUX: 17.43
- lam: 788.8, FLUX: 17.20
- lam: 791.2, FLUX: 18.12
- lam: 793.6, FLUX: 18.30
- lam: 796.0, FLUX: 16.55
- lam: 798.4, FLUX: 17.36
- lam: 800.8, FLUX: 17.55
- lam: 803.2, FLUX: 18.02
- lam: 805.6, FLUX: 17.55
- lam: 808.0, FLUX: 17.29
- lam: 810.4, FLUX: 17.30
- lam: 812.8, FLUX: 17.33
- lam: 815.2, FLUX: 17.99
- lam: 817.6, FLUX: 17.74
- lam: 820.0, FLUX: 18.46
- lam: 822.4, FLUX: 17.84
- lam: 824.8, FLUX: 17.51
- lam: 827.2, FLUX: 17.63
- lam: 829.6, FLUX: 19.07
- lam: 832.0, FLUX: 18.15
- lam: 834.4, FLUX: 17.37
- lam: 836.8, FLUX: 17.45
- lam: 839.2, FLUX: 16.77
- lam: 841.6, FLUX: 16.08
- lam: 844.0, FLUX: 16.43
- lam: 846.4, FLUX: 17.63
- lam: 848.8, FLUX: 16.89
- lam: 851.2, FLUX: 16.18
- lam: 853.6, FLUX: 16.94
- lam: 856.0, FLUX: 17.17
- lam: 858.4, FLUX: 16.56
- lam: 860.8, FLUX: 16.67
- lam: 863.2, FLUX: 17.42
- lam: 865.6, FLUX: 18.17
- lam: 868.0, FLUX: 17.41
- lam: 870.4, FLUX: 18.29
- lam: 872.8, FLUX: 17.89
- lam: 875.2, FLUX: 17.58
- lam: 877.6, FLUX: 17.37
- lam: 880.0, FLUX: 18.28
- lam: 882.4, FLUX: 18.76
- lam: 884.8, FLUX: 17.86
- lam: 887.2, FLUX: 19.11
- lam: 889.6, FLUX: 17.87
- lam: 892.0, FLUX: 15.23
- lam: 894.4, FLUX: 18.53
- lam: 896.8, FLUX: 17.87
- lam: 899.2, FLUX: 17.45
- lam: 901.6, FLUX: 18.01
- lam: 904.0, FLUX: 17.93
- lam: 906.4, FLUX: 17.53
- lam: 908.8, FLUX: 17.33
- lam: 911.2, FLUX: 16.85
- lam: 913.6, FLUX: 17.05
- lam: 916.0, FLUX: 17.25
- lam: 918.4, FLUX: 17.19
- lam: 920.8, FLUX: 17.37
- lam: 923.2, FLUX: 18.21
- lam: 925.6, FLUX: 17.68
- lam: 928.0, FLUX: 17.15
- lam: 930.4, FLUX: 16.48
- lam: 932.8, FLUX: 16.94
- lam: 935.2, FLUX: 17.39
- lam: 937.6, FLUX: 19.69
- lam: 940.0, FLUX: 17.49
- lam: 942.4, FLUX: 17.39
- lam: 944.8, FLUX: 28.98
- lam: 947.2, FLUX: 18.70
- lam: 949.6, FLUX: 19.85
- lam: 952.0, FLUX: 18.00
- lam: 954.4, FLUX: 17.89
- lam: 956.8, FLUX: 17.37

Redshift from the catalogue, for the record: 0.180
